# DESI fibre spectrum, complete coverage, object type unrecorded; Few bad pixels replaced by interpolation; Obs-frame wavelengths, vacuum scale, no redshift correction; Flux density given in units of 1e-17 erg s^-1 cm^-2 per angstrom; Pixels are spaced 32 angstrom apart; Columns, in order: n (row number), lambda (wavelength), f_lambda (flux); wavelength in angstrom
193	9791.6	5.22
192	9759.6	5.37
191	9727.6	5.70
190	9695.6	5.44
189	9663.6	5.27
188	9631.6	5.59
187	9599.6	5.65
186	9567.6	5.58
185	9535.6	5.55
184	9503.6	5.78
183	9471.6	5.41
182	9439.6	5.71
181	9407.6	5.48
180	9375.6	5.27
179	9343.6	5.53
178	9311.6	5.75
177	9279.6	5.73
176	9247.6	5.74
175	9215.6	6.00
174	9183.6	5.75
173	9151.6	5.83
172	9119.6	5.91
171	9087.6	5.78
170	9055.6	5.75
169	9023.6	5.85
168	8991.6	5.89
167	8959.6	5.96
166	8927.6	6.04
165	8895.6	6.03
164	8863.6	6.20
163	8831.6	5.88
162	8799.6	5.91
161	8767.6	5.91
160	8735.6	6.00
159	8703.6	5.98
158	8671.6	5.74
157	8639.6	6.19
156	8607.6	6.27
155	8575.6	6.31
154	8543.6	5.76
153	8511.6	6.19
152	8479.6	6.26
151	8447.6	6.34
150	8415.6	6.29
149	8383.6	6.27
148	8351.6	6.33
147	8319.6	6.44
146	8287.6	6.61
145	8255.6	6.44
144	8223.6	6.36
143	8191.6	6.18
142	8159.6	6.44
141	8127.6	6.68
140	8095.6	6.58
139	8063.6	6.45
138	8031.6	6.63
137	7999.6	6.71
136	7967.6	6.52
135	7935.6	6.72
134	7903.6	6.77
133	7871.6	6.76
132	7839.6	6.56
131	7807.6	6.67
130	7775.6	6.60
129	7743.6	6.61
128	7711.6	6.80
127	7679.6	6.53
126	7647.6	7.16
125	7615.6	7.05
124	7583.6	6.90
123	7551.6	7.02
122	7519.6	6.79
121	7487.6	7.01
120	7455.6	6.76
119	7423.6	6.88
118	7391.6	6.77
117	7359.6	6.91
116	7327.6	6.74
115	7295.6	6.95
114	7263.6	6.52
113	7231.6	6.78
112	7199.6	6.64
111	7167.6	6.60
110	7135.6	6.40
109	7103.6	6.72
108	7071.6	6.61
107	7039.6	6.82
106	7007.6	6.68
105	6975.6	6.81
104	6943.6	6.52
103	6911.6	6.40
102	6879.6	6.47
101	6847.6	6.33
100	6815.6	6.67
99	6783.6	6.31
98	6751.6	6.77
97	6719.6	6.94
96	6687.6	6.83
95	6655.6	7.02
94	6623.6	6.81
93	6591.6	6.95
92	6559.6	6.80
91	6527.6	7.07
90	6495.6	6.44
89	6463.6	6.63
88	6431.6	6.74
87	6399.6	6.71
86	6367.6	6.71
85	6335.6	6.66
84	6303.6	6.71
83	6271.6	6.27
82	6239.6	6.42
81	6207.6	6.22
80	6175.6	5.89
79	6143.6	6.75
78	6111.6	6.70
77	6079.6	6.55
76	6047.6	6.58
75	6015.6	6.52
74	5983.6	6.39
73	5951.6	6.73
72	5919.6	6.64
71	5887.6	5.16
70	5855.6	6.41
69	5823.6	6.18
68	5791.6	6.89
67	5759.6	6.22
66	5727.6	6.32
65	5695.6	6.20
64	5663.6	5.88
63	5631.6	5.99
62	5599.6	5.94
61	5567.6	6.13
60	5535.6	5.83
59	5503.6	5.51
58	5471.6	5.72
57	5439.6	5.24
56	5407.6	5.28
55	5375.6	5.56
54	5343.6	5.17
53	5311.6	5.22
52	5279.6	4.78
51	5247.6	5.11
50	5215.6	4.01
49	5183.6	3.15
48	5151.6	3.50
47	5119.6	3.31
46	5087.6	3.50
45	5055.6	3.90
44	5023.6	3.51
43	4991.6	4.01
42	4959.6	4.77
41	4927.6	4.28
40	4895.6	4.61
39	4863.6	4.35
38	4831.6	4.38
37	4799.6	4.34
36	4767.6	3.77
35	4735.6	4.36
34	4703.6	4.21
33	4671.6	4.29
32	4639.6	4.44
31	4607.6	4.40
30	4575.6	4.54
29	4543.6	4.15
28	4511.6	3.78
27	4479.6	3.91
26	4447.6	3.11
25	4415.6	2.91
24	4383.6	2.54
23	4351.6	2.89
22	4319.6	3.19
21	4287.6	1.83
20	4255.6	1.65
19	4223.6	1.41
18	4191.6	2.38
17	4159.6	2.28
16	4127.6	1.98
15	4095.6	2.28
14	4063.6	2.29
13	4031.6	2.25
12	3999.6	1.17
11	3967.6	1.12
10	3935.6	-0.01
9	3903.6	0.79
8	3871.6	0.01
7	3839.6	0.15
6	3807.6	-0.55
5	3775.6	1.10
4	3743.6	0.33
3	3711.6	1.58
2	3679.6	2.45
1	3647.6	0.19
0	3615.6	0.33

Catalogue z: 0.00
